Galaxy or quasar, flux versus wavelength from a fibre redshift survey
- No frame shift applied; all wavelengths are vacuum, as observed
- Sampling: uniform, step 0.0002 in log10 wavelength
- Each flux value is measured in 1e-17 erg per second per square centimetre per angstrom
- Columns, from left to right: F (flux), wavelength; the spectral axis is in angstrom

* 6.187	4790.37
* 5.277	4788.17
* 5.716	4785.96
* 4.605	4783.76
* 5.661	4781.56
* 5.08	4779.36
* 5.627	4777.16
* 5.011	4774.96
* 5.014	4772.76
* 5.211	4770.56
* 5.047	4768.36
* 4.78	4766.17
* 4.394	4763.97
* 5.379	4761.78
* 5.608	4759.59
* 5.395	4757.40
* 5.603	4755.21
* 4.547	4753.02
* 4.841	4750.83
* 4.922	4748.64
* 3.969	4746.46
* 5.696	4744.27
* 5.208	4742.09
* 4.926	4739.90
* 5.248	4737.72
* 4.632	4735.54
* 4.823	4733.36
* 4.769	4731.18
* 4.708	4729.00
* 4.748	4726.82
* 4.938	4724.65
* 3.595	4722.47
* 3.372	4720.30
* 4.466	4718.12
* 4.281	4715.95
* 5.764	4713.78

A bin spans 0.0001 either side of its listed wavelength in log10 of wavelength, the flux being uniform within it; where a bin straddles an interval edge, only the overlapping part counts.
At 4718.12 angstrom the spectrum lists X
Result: 4.466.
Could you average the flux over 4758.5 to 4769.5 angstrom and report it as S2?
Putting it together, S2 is 5.04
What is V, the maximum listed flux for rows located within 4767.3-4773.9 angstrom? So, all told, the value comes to 5.211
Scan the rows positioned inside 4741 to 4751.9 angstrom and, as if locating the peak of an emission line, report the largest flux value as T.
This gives 5.696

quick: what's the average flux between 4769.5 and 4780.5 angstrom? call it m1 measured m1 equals 5.19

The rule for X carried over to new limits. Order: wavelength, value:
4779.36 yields 5.08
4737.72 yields 5.248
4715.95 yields 4.281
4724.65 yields 4.938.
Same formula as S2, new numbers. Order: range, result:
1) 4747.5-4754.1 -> 4.77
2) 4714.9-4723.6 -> 3.93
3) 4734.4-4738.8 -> 4.94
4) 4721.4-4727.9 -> 4.43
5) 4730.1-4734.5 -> 4.79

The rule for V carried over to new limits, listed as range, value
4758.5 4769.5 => 5.608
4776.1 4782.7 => 5.661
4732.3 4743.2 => 5.248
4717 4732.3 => 4.938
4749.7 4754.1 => 4.841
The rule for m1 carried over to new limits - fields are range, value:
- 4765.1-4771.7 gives 5.01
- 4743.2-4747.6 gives 4.83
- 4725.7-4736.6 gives 4.74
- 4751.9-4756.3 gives 5.07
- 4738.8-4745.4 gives 5.27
